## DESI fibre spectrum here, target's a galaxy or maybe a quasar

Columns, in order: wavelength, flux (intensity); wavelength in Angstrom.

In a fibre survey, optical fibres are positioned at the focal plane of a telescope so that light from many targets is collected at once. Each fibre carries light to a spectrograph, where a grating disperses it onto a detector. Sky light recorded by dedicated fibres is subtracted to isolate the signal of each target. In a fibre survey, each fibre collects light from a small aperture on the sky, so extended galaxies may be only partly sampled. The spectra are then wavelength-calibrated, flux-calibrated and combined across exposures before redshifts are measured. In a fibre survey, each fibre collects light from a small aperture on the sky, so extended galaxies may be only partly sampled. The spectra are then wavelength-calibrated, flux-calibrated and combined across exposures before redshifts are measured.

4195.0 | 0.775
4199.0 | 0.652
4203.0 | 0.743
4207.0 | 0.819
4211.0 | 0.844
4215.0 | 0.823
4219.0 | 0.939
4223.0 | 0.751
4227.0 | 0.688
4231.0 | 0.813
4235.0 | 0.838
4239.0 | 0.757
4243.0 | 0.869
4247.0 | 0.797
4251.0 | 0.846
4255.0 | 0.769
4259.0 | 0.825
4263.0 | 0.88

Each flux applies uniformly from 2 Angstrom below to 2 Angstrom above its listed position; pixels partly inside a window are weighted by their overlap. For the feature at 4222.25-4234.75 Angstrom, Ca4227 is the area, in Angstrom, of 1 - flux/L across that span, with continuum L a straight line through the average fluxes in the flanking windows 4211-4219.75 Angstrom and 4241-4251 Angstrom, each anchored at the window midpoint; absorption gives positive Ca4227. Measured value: 1.3 Angstrom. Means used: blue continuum 0.864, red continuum 0.836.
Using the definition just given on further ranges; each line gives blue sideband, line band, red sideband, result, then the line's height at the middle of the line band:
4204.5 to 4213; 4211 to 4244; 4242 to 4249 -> 0.68 Angstrom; 0.827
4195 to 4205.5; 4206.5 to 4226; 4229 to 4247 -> -1.79 Angstrom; 0.76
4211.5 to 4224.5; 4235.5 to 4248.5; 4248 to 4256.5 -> 0.11 Angstrom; 0.818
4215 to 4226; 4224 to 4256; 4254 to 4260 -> 0.55 Angstrom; 0.811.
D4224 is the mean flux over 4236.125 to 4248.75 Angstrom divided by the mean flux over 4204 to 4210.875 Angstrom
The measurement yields 1.0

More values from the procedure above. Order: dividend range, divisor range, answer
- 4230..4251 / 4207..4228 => 1.00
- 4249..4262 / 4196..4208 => 1.11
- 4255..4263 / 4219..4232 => 1.06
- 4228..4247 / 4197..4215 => 1.05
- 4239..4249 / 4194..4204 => 1.14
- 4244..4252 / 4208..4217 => 0.99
